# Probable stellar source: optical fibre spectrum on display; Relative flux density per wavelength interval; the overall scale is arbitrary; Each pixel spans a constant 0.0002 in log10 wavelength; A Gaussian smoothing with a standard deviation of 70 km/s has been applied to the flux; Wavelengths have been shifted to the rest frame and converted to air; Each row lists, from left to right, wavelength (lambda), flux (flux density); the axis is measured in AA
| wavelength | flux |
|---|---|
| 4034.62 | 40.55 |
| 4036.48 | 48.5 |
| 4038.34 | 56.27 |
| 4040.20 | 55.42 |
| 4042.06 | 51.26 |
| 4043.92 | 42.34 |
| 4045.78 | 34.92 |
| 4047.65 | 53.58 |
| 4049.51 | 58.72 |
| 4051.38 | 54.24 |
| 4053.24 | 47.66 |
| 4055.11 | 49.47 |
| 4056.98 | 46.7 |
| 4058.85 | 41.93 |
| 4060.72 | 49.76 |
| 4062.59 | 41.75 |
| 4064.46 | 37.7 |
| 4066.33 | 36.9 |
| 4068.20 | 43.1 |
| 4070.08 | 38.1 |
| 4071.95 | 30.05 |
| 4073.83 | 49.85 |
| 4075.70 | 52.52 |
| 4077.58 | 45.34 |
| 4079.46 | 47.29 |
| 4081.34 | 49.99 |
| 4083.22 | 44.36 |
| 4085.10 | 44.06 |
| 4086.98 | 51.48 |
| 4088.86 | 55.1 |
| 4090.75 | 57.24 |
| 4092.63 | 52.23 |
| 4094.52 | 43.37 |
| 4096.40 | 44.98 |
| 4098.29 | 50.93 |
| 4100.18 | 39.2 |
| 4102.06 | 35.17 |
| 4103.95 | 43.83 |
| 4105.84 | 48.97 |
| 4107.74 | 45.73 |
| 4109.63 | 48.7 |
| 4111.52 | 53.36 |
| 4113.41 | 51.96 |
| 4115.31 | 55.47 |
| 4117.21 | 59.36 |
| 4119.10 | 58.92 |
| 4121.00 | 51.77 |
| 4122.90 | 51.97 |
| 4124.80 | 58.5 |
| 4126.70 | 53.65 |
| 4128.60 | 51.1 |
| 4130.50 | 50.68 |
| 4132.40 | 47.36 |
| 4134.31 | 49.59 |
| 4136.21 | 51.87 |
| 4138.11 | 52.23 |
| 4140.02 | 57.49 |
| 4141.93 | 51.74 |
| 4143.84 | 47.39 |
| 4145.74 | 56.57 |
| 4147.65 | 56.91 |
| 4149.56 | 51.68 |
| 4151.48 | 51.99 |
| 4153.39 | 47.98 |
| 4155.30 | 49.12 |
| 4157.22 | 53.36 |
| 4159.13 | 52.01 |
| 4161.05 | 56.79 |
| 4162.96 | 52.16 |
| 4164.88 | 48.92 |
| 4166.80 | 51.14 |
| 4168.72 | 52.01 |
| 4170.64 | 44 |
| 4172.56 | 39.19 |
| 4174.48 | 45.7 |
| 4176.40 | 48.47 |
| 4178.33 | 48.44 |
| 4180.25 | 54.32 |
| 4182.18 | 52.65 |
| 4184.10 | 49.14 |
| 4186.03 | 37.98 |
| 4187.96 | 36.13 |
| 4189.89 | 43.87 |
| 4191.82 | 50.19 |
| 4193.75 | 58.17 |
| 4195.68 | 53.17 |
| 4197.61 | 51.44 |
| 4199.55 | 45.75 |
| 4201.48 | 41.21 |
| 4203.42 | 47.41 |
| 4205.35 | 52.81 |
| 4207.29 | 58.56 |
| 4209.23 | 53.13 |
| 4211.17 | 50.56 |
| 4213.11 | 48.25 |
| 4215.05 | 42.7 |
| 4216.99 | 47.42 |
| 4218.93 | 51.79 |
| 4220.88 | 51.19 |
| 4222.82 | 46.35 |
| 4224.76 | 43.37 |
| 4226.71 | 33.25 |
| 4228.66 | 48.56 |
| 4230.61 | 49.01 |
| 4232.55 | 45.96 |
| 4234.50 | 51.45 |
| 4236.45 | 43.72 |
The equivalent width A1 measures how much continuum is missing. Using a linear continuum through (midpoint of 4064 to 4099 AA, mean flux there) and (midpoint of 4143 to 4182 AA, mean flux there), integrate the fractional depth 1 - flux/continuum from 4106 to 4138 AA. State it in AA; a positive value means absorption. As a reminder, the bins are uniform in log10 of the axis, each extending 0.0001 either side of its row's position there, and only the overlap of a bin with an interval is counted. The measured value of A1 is -2.7 AA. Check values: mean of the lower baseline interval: 46.1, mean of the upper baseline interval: 50.5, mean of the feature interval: 52.4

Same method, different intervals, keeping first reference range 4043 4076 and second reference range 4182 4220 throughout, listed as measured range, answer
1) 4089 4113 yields -0.8 AA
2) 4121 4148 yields -3.3 AA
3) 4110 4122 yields -2.2 AA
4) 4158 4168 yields -1.0 AA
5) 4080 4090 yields -0.8 AA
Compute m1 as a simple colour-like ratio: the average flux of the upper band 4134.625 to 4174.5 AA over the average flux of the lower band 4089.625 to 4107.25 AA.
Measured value 1.10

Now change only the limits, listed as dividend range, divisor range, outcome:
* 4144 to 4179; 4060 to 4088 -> 1.14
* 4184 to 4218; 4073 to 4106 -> 1.01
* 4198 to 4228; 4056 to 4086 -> 1.09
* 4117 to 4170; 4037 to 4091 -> 1.12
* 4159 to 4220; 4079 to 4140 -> 0.97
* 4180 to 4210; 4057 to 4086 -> 1.12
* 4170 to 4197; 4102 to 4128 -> 0.91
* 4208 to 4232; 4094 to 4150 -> 0.93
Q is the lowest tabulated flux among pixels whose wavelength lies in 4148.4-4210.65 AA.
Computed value 36.13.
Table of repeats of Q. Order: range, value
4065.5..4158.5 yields 30.05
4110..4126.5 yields 51.77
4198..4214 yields 41.21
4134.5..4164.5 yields 47.39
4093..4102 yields 39.2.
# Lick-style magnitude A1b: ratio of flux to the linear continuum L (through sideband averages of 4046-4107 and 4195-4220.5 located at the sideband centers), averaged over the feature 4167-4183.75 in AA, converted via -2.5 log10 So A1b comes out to 0.010 mag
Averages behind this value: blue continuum 46.3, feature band 48.3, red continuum 49.5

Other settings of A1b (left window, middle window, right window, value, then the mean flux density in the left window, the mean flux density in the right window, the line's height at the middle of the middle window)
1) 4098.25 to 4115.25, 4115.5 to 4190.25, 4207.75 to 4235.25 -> -0.08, 46.7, 47.5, 47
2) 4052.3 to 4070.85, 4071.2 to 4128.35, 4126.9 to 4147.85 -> -0.03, 43.4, 52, 47.7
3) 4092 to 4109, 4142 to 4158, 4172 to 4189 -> -0.14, 44.9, 45.9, 45.5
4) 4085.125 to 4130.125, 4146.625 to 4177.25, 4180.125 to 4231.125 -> -0.02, 50.4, 48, 49.1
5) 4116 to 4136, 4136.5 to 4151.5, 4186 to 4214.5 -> -0.02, 53.3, 48.8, 52.2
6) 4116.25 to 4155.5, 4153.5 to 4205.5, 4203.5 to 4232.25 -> 0.04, 52.8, 48.3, 50.4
